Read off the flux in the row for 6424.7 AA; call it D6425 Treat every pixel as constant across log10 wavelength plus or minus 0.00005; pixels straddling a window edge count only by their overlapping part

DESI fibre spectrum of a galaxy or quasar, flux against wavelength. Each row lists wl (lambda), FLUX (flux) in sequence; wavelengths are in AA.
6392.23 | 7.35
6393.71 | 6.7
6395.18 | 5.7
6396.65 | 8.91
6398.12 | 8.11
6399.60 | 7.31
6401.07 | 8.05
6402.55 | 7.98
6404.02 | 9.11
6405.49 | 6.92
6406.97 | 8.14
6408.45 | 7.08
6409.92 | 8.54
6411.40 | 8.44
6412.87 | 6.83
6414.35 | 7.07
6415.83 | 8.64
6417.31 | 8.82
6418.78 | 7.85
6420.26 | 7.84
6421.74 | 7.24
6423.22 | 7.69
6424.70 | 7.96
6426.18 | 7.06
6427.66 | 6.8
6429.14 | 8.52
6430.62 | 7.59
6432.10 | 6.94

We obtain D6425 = 7.96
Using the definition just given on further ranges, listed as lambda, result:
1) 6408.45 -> 7.08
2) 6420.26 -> 7.84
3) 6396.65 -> 8.91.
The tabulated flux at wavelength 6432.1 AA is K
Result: 6.94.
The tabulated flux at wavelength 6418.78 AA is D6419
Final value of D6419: 7.85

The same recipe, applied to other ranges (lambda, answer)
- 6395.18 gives 5.7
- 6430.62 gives 7.59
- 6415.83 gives 8.64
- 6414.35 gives 7.07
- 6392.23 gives 7.35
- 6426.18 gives 7.06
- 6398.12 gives 8.11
